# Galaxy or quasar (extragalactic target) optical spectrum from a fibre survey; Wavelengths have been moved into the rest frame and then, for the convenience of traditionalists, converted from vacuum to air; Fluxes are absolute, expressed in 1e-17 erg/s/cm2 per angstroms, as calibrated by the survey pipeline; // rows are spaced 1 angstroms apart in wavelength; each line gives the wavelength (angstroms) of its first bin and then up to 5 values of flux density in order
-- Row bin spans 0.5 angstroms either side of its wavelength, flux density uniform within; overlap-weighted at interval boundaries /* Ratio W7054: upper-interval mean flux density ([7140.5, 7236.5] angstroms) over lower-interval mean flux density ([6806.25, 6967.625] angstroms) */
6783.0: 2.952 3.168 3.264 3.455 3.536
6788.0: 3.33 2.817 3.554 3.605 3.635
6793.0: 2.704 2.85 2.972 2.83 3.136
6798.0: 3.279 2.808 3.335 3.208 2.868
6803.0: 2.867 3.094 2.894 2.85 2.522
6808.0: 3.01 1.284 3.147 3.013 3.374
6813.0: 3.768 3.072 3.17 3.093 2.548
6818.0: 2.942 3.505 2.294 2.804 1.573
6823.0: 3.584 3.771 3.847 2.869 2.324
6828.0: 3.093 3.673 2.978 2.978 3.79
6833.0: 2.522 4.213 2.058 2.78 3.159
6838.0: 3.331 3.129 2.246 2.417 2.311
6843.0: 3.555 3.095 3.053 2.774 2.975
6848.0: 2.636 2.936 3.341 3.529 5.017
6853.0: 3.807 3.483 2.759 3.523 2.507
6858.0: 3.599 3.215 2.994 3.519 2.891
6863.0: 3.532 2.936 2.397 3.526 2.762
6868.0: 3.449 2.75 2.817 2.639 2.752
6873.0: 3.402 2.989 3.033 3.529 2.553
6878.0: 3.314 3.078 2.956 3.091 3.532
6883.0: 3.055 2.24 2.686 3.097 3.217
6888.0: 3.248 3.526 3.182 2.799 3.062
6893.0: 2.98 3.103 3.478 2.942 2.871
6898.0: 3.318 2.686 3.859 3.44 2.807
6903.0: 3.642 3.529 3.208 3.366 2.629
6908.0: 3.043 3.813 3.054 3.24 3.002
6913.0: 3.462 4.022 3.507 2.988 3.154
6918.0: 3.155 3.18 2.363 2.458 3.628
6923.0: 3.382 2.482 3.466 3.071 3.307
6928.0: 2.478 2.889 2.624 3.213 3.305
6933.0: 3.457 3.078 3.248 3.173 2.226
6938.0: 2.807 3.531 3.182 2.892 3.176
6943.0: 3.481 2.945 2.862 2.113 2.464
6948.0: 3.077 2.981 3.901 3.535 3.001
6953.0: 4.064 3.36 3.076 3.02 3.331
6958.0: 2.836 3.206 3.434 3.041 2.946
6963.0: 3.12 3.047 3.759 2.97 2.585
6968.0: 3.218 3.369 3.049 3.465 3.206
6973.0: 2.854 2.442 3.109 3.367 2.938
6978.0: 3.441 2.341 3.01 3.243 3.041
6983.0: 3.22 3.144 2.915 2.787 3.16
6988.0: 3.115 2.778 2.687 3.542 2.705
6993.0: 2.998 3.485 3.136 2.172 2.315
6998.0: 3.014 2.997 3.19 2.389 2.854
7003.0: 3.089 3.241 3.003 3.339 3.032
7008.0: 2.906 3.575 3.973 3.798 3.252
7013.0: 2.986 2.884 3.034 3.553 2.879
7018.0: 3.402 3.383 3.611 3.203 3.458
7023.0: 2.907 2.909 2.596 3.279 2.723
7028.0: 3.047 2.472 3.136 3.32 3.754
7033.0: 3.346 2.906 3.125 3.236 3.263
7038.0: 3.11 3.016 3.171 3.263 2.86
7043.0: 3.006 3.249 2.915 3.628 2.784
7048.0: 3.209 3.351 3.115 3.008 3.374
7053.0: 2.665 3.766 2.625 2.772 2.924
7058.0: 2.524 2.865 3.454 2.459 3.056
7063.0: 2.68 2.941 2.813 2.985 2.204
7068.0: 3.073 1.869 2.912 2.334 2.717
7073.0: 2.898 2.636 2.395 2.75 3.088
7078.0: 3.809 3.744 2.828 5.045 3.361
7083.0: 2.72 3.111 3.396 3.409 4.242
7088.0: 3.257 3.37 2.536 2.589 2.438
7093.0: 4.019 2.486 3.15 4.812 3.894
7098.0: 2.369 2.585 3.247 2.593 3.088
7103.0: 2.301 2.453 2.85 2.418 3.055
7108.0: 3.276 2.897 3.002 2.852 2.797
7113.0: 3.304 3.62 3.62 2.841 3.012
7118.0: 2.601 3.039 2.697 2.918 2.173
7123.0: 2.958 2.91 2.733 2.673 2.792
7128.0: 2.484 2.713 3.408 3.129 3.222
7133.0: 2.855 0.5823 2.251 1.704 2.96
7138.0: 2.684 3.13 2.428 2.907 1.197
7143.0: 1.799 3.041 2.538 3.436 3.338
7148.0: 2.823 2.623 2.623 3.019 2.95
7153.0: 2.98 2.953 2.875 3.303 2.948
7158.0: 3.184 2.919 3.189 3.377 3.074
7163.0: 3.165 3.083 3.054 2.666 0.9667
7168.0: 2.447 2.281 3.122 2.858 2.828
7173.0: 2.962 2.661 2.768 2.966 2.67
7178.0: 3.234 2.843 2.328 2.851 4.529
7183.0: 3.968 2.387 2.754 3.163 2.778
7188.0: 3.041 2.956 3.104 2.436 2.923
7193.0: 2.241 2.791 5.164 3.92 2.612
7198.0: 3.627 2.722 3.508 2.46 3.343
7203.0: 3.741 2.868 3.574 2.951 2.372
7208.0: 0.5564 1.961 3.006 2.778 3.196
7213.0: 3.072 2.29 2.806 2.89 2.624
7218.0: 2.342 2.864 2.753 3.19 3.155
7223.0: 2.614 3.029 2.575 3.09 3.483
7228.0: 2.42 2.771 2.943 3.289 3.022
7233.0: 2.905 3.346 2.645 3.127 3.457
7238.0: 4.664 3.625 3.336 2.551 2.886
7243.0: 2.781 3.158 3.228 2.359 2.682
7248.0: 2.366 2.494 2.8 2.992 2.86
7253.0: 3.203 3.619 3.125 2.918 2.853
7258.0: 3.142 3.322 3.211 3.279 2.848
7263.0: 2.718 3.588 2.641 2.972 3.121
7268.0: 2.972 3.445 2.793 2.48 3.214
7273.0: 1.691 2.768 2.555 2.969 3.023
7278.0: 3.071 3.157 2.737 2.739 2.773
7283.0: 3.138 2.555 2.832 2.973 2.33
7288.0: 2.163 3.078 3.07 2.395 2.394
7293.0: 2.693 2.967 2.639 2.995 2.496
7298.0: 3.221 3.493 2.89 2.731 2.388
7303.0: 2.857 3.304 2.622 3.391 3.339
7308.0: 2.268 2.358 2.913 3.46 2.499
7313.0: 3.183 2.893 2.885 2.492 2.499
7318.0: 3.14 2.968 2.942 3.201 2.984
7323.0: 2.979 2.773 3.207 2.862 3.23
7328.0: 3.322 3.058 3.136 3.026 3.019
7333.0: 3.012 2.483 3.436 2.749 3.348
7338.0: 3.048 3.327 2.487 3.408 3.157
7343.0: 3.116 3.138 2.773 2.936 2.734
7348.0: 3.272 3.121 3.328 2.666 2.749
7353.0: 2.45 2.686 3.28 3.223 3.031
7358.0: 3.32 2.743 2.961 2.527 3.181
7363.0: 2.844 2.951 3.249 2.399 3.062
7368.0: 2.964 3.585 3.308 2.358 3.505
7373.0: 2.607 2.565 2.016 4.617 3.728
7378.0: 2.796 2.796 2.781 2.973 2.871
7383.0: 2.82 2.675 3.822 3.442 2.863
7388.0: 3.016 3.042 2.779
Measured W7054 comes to 0.94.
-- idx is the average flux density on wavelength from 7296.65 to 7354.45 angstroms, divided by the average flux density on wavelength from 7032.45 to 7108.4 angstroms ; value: 1.0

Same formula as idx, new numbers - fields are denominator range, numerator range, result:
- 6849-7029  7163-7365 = 0.94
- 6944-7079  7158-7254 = 0.96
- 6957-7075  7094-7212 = 0.95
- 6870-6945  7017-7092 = 0.98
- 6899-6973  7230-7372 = 0.94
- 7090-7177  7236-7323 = 1.03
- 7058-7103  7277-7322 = 0.94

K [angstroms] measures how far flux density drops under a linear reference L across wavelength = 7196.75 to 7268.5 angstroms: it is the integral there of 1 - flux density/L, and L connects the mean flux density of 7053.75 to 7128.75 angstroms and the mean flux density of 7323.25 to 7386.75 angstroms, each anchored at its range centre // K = 1.1 angstroms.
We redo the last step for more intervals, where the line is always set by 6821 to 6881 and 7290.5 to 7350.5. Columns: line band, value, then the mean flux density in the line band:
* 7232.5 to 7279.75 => -0.5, 3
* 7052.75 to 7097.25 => -0.5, 3.06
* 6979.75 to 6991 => 0.1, 3.03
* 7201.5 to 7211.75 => 0.9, 2.73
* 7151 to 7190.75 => 0.9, 2.93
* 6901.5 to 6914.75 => -1.0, 3.3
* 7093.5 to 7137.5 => 2.4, 2.85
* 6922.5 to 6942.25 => 0.1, 3.05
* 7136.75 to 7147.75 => 1.2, 2.67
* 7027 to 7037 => -0.3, 3.13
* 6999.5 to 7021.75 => -1.2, 3.21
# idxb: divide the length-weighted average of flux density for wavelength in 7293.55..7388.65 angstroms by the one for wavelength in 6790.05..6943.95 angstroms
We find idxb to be 0.97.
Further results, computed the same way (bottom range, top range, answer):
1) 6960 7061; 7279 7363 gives 0.95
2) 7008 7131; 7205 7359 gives 0.96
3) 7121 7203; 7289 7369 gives 1.03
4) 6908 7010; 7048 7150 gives 0.94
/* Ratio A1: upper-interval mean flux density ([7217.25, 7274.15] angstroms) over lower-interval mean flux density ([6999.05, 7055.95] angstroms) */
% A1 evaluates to 0.9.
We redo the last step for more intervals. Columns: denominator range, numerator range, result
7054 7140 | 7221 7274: 1.03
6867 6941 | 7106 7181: 0.90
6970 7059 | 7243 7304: 0.93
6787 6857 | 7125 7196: 0.93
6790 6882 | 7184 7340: 0.96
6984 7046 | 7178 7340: 0.95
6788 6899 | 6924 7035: 1.01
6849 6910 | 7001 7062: 0.99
